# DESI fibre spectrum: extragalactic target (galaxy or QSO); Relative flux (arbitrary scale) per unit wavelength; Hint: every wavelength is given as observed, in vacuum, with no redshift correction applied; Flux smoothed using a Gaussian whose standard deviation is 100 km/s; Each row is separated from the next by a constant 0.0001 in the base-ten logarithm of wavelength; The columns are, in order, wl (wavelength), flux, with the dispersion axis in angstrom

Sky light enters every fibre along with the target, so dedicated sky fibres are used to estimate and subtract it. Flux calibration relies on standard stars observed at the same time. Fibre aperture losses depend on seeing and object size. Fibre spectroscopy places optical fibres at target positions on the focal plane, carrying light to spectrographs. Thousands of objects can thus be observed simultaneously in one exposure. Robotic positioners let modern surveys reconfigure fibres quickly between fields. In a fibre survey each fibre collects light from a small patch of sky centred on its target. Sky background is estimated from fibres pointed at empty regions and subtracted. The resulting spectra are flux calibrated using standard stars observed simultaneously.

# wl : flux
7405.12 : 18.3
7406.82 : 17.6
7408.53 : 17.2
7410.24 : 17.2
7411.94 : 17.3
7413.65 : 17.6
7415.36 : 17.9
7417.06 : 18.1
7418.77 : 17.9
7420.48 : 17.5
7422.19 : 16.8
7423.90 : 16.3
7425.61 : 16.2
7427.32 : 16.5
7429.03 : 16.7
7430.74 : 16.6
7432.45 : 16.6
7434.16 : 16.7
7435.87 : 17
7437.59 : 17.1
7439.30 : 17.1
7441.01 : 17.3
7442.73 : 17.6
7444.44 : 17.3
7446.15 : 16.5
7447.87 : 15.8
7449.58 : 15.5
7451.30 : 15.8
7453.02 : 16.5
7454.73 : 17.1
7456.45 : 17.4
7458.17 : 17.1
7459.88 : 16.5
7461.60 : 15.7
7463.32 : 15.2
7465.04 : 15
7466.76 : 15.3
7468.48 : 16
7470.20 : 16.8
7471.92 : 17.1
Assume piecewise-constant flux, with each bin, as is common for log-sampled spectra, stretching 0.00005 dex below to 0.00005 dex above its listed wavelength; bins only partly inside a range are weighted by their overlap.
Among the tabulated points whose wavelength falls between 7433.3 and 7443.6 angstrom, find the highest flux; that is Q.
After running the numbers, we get 17.6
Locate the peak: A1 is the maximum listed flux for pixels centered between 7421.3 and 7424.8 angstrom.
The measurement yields 16.8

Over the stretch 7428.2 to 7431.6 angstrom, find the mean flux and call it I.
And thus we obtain 16.7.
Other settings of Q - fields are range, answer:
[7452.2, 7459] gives 17.4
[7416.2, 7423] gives 18.1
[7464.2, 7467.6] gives 15.3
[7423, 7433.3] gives 16.7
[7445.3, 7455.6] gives 17.1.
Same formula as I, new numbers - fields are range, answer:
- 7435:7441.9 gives 17.1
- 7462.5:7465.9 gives 15.1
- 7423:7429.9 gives 16.4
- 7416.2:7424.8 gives 17.3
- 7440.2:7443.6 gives 17.4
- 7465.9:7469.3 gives 15.6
